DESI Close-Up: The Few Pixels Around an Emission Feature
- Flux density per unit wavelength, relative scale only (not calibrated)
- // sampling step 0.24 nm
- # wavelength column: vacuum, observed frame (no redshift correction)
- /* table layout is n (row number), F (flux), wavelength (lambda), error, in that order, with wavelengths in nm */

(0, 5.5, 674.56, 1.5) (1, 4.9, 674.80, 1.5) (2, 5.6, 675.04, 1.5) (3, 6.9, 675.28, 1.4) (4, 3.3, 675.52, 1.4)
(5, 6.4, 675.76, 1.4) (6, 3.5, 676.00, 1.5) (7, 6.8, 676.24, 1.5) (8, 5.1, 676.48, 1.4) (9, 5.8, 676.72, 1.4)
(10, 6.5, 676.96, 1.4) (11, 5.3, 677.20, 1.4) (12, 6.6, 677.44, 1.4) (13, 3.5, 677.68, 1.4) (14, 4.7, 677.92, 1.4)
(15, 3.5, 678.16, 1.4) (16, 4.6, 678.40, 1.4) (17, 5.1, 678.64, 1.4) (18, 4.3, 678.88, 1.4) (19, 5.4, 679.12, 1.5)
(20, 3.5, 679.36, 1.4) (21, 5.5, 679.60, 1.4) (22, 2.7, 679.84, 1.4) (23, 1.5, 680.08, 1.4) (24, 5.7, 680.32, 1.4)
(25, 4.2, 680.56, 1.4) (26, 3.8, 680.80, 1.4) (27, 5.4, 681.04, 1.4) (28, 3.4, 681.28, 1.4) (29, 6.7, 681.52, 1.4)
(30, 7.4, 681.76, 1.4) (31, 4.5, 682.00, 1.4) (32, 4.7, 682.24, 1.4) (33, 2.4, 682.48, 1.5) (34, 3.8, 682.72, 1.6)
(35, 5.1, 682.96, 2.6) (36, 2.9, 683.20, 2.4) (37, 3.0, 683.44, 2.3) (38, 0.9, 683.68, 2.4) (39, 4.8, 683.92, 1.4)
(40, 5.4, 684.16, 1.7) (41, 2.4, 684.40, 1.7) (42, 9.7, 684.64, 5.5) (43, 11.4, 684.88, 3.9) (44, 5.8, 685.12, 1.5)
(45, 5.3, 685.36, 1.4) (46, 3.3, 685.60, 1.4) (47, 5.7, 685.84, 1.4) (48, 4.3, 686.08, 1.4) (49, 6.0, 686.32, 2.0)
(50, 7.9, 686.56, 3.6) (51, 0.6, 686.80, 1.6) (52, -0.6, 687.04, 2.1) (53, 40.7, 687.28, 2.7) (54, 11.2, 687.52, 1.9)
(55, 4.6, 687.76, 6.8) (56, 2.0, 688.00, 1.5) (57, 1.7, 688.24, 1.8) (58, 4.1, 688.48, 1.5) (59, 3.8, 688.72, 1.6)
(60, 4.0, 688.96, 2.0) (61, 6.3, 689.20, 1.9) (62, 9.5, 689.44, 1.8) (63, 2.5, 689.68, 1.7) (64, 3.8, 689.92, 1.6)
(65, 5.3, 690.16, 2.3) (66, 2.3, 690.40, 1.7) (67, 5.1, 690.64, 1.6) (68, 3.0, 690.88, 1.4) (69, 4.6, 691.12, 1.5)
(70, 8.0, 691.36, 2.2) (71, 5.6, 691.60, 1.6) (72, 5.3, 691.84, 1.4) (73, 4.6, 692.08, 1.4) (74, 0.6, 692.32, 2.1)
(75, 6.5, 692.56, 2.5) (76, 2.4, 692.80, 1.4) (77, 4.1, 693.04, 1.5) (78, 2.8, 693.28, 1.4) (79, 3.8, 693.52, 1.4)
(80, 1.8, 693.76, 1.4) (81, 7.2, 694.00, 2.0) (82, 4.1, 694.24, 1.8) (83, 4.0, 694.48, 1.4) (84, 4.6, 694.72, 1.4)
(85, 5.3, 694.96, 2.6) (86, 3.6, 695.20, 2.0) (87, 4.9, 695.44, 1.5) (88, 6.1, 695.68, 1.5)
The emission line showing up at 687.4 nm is H-alpha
